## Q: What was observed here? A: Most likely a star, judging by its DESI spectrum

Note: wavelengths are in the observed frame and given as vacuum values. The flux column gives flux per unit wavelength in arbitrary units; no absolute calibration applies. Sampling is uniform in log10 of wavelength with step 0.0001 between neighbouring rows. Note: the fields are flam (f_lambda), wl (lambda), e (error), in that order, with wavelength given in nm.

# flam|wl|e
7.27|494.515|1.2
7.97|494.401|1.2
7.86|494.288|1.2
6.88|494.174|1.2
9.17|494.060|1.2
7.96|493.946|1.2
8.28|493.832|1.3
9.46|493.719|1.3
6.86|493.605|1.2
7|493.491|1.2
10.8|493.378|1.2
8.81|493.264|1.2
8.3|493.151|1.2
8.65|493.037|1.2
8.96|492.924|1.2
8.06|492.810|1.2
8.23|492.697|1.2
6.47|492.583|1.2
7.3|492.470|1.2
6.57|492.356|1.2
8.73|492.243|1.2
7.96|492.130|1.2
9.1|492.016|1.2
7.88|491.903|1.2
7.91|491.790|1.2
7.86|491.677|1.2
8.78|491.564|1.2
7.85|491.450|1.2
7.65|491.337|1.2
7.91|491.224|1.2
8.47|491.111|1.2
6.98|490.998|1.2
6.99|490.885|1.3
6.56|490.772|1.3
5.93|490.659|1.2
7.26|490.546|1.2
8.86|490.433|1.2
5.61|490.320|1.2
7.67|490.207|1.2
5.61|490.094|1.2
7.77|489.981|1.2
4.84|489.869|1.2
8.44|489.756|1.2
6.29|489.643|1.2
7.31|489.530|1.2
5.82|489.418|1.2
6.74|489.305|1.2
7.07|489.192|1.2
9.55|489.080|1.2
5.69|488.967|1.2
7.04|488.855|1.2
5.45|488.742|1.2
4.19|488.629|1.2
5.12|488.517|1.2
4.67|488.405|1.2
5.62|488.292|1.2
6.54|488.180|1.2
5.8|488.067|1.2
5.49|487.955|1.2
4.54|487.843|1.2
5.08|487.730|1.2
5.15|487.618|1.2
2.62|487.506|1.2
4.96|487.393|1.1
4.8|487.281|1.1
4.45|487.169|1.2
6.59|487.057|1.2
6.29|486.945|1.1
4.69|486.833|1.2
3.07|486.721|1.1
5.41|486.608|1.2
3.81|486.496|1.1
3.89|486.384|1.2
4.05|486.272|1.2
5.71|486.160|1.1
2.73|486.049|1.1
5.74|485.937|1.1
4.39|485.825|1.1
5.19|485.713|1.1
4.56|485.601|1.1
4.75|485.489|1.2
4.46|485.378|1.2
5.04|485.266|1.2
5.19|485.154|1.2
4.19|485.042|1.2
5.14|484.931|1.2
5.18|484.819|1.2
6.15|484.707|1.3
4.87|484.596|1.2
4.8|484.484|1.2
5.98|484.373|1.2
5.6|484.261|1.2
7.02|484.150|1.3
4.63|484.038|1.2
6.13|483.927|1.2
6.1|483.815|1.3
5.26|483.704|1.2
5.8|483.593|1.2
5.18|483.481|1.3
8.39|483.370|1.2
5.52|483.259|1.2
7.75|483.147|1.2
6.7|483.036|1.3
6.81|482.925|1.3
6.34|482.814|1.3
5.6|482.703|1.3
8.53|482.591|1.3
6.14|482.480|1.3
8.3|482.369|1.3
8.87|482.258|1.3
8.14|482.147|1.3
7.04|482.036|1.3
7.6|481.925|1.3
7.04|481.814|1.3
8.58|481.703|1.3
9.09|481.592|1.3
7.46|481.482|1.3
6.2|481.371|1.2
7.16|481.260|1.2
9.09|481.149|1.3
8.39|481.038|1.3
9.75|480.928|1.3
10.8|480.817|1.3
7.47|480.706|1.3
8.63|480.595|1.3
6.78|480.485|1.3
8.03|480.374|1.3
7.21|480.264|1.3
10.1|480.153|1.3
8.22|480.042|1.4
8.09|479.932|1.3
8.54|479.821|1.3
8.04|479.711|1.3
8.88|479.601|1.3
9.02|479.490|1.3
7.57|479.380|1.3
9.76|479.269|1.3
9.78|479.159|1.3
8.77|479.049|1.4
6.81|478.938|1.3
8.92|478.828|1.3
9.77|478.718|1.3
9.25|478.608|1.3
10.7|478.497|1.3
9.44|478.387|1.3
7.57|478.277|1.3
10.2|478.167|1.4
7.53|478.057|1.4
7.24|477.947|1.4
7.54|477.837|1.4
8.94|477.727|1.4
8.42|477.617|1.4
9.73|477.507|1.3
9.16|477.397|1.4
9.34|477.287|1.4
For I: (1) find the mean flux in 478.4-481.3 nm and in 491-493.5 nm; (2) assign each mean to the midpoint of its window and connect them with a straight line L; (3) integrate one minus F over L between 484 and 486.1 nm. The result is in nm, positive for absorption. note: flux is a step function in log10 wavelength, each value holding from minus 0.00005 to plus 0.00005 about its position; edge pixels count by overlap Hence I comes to 0.849 nm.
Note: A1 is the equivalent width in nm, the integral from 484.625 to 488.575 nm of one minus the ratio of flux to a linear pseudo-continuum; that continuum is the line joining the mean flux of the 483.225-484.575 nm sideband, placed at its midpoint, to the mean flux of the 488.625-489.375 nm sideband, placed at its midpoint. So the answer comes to 0.88 nm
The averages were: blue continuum 5.85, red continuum 6.68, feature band 4.89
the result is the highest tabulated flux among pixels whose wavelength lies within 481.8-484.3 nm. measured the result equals 8.87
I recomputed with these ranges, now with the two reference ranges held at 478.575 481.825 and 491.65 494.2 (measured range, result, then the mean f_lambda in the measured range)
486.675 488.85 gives 0.845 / 5.06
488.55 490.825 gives 0.432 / 6.67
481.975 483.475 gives 0.218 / 7.17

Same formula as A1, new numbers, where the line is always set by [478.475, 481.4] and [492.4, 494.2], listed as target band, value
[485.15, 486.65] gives 0.68 nm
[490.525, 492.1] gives 0.11 nm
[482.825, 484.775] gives 0.56 nm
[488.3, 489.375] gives 0.28 nm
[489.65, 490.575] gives 0.15 nm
